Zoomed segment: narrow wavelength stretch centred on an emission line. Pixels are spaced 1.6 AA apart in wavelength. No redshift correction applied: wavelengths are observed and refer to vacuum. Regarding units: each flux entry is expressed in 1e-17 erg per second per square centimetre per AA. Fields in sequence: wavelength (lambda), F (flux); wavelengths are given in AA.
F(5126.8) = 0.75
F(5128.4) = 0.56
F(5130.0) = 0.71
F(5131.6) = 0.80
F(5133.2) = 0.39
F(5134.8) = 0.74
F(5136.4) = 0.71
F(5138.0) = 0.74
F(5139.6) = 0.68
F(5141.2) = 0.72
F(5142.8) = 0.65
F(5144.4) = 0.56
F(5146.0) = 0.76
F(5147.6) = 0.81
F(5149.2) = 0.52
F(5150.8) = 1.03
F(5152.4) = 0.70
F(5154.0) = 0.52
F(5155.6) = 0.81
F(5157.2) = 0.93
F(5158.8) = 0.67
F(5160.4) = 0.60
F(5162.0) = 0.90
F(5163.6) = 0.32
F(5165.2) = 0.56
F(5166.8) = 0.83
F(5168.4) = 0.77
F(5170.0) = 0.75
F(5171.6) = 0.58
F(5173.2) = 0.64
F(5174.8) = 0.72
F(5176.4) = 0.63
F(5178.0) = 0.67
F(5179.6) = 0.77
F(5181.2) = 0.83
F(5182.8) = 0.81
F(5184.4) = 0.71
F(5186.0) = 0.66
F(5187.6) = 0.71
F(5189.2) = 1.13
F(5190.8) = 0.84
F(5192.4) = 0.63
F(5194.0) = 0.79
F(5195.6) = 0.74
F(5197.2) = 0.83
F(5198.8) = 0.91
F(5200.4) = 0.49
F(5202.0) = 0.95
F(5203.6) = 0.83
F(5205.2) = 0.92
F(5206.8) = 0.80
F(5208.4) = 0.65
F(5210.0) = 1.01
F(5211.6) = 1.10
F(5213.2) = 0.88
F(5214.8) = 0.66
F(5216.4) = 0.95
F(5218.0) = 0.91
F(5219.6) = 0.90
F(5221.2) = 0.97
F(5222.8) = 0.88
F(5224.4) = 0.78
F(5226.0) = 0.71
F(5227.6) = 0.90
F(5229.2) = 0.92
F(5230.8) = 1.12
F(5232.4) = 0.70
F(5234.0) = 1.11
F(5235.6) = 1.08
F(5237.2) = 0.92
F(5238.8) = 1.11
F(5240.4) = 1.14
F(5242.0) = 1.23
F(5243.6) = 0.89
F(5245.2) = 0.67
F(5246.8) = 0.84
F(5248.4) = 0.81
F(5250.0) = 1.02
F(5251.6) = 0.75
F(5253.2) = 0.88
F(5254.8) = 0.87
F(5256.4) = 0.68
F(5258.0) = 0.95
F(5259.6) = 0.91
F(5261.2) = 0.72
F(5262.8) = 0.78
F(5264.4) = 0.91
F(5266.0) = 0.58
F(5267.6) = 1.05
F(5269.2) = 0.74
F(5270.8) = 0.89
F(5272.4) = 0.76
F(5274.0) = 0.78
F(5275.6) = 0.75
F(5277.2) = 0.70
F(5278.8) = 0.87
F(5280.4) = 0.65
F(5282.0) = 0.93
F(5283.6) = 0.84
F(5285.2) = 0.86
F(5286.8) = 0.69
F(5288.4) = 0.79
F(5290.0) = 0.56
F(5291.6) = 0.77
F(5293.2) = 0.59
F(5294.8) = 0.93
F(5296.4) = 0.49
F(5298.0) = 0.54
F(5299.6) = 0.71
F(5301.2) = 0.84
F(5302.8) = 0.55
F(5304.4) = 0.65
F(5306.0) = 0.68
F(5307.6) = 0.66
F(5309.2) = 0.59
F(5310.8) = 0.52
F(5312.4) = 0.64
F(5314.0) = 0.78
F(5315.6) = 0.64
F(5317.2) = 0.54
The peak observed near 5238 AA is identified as C III] 1909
